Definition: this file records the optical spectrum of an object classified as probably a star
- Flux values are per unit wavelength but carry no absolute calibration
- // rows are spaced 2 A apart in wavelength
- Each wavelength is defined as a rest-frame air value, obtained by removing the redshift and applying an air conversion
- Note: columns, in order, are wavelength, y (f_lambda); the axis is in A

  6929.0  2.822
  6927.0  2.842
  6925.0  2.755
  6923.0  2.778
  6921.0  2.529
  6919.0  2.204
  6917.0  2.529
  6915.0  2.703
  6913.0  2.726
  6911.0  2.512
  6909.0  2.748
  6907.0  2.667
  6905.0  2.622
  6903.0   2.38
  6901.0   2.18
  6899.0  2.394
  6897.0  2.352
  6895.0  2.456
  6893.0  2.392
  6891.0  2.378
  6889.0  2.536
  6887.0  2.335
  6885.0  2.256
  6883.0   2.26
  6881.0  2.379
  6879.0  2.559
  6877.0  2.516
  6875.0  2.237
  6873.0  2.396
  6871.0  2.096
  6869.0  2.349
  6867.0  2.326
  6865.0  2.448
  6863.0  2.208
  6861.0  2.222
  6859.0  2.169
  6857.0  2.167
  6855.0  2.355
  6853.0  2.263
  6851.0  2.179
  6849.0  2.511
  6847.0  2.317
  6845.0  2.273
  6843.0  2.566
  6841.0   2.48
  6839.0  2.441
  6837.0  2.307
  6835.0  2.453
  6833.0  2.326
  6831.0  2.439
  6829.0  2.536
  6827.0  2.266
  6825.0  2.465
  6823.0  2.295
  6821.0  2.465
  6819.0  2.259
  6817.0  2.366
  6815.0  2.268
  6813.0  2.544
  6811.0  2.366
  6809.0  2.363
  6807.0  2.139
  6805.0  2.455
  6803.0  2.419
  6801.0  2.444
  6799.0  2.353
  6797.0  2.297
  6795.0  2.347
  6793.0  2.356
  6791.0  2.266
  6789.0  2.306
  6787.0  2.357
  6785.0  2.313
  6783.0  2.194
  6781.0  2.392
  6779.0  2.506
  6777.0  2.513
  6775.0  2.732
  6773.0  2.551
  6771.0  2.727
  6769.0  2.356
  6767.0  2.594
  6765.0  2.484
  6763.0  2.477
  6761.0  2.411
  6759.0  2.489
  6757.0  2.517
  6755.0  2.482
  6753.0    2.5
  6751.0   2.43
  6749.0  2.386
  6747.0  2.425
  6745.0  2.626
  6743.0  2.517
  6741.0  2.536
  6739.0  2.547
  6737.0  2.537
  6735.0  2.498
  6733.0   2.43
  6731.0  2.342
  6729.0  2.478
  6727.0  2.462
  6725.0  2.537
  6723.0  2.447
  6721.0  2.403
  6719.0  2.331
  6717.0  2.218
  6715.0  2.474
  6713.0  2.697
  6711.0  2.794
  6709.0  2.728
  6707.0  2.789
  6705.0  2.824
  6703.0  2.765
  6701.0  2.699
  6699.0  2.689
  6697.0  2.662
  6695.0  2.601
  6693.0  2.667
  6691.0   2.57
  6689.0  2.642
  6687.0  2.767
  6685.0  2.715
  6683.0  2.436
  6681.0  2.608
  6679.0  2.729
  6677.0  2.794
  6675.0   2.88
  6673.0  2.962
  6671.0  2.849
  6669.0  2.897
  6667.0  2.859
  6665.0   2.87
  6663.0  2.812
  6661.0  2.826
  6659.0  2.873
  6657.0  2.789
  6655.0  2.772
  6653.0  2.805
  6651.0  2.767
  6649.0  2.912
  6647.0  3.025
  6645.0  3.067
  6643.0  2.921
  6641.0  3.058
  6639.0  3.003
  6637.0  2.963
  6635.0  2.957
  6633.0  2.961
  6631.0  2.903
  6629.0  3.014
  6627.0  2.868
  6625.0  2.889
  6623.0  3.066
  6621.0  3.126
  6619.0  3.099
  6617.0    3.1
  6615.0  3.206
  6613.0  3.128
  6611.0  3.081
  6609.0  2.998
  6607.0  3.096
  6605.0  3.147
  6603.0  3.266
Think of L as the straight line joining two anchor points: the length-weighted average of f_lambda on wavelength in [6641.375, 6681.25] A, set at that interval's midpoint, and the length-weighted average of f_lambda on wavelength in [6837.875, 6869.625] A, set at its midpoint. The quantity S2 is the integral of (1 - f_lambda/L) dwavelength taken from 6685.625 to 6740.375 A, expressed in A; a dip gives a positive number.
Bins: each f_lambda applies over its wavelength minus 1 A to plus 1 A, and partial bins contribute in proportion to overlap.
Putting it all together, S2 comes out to 2.8 A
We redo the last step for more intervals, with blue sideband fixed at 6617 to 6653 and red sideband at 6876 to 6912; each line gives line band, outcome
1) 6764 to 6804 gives 3.6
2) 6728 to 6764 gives 3.5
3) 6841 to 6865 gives 2.1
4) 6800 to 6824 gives 2.2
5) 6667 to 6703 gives 1.9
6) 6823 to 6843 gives 1.2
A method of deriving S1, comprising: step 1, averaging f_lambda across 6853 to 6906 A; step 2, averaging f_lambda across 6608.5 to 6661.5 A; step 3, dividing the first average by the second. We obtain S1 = 0.8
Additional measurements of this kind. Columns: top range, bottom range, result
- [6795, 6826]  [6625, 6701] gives 0.84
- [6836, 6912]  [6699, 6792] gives 0.95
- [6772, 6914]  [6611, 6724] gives 0.85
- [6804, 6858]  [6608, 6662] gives 0.80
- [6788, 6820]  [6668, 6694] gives 0.86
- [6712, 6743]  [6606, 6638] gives 0.81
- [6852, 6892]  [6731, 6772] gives 0.93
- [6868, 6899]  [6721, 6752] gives 0.96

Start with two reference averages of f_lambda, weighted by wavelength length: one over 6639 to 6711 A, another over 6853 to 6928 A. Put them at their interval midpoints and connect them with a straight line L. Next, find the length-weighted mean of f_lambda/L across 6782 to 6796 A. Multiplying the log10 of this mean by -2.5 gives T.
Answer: 0.13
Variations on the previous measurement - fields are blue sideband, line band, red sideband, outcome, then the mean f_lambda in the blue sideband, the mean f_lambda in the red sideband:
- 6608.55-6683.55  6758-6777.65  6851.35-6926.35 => 0.06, 2.92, 2.42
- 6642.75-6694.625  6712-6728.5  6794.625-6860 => 0.09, 2.8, 2.36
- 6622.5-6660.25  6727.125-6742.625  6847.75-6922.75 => 0.10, 2.92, 2.4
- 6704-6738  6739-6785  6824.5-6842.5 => 0.00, 2.53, 2.42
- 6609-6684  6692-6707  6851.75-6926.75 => 0.04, 2.92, 2.42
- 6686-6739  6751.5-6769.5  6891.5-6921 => 0.03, 2.58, 2.49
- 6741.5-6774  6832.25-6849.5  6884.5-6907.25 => 0.02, 2.5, 2.41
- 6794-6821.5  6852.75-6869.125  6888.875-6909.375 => 0.06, 2.36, 2.45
